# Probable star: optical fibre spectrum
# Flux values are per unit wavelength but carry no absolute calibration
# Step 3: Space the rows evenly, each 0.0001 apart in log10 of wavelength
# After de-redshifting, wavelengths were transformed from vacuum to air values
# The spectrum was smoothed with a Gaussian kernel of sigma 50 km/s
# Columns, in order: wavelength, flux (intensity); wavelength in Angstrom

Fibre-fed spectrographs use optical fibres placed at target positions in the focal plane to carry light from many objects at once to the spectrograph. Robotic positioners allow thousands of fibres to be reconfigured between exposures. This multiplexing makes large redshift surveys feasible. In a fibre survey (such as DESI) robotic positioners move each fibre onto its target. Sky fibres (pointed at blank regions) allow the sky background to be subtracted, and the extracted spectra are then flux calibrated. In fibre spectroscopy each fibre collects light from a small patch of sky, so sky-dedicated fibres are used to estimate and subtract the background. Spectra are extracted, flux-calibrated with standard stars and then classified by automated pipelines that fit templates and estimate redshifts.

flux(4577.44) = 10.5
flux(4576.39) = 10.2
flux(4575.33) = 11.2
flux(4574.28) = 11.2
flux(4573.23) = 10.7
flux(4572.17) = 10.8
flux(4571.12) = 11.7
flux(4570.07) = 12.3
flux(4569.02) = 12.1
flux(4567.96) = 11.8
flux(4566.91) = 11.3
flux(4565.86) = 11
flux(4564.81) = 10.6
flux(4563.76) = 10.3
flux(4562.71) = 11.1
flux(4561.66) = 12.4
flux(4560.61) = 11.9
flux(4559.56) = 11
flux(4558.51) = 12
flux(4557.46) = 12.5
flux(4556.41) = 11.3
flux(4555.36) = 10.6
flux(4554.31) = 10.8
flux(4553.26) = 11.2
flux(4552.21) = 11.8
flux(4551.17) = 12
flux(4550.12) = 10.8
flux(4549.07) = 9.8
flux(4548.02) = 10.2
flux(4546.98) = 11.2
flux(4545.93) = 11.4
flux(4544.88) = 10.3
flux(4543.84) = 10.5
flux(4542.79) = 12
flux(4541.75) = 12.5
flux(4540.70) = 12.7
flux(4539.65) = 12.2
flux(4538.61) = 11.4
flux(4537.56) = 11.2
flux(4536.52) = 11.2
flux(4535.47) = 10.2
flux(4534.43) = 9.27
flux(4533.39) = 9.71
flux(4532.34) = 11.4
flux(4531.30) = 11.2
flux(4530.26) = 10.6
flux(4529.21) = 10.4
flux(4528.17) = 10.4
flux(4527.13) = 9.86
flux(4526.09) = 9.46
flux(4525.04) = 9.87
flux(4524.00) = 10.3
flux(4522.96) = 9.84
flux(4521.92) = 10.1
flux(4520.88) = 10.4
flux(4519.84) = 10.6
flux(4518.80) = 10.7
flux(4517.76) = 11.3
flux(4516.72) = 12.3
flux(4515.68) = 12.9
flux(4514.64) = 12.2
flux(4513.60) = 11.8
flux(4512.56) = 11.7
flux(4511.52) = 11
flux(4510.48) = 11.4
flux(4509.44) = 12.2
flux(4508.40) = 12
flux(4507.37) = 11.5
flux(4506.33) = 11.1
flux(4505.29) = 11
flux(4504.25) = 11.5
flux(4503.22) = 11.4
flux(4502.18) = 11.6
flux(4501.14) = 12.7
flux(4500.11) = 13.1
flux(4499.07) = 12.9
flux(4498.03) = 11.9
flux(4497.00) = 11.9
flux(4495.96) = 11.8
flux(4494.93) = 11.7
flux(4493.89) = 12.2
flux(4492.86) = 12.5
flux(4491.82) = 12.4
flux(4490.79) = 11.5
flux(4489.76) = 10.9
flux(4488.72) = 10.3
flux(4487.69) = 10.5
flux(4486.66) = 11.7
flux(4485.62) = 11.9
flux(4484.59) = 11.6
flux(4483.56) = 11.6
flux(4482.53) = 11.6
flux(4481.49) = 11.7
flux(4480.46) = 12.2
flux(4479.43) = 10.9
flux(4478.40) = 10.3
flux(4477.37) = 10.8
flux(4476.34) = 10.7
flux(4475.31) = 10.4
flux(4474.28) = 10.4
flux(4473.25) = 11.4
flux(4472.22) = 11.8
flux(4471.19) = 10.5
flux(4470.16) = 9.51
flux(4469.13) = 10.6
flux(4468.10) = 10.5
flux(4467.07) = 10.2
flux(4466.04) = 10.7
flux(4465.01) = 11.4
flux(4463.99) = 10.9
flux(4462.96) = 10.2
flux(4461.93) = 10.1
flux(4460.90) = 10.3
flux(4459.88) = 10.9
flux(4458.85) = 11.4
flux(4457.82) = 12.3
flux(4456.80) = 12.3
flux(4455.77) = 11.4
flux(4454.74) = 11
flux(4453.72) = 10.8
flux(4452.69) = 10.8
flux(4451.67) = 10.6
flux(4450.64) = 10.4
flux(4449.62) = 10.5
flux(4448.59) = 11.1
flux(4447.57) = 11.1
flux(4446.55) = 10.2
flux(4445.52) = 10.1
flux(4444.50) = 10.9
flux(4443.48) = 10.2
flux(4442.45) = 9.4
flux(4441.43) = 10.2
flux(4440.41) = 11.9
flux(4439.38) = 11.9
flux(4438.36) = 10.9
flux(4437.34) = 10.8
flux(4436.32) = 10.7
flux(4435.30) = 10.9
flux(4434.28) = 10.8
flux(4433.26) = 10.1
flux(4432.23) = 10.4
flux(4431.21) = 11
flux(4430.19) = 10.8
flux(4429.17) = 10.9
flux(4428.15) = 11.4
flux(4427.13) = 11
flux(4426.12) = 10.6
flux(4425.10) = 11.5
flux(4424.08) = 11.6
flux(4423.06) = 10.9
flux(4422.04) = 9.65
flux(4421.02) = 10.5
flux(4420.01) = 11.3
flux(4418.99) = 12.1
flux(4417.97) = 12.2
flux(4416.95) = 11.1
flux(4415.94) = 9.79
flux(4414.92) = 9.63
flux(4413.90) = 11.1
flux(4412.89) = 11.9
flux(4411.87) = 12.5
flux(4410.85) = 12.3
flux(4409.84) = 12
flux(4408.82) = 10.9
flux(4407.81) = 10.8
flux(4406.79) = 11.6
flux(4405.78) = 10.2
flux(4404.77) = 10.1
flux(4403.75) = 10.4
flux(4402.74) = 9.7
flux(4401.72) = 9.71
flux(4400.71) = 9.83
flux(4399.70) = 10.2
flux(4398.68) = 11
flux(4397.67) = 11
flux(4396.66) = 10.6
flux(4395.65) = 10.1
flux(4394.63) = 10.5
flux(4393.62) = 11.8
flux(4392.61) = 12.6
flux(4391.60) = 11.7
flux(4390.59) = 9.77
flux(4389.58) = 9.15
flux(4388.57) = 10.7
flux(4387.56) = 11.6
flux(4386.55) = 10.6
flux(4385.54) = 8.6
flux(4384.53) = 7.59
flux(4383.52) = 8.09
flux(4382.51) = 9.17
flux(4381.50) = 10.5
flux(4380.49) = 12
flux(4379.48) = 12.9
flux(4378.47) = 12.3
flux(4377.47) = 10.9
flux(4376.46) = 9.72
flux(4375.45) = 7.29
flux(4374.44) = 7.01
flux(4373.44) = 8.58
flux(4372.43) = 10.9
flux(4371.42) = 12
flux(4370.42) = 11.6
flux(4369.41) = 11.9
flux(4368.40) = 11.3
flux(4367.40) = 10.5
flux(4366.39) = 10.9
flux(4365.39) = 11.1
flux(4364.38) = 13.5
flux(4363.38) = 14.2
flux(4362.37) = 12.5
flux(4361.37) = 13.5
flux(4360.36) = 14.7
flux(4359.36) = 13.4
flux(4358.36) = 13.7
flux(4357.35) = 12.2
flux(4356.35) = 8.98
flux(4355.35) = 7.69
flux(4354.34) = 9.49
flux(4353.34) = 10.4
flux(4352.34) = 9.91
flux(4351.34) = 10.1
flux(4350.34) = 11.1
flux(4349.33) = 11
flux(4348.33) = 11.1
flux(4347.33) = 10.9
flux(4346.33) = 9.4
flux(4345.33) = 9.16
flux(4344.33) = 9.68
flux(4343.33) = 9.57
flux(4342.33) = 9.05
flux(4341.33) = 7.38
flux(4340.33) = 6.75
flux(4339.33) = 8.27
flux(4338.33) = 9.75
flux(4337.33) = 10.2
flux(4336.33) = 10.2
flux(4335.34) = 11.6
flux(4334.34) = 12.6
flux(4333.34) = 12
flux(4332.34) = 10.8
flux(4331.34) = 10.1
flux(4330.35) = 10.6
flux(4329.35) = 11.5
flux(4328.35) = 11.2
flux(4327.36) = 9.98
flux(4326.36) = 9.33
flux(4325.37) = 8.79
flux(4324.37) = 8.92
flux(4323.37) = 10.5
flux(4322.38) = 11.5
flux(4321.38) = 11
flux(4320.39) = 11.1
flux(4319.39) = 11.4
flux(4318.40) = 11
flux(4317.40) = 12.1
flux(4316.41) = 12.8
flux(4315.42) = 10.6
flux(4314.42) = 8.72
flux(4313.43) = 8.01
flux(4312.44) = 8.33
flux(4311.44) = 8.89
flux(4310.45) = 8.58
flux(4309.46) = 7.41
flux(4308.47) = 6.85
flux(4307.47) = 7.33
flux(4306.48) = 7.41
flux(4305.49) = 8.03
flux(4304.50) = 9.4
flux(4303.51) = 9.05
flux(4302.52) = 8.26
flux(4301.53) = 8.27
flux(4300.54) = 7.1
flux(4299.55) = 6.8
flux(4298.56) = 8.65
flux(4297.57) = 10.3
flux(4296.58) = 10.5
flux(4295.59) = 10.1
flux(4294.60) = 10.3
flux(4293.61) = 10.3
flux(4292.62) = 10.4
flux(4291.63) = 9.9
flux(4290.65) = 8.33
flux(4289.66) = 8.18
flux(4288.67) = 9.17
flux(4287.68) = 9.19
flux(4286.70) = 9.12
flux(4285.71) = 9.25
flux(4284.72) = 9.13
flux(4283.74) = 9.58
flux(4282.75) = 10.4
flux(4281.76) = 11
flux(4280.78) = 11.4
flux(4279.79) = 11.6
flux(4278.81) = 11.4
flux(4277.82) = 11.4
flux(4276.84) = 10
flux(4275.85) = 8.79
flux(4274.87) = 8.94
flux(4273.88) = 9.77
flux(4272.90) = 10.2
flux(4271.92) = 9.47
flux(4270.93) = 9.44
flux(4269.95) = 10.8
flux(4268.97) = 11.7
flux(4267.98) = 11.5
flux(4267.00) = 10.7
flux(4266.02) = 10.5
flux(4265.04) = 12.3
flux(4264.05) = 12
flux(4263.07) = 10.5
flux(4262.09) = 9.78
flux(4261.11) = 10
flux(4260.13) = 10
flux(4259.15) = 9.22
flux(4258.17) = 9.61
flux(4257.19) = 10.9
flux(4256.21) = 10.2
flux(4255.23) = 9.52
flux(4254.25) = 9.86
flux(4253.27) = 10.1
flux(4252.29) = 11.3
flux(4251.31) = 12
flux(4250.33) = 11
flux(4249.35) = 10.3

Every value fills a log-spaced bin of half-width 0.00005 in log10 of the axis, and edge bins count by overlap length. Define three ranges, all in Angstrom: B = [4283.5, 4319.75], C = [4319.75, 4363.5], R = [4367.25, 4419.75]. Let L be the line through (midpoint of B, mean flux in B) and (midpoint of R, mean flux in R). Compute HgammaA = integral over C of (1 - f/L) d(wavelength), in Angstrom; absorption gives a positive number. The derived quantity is -3.4 Angstrom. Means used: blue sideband 9.15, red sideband 10.6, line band 10.6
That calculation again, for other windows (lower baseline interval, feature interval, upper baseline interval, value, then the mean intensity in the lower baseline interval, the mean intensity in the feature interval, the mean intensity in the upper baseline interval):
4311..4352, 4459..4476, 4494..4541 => 0.5 Angstrom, 10.2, 10.6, 11.2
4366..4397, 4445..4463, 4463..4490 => -0.1 Angstrom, 10.4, 10.9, 10.9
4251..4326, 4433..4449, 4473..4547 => 0.2 Angstrom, 9.82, 10.7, 11.3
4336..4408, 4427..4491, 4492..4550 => 0.3 Angstrom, 10.5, 10.9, 11.2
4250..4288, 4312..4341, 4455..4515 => 0.8 Angstrom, 10.4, 10.3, 11.4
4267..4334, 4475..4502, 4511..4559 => -2.1 Angstrom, 9.77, 11.6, 11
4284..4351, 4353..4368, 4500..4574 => -2.8 Angstrom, 9.62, 11.8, 11.2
